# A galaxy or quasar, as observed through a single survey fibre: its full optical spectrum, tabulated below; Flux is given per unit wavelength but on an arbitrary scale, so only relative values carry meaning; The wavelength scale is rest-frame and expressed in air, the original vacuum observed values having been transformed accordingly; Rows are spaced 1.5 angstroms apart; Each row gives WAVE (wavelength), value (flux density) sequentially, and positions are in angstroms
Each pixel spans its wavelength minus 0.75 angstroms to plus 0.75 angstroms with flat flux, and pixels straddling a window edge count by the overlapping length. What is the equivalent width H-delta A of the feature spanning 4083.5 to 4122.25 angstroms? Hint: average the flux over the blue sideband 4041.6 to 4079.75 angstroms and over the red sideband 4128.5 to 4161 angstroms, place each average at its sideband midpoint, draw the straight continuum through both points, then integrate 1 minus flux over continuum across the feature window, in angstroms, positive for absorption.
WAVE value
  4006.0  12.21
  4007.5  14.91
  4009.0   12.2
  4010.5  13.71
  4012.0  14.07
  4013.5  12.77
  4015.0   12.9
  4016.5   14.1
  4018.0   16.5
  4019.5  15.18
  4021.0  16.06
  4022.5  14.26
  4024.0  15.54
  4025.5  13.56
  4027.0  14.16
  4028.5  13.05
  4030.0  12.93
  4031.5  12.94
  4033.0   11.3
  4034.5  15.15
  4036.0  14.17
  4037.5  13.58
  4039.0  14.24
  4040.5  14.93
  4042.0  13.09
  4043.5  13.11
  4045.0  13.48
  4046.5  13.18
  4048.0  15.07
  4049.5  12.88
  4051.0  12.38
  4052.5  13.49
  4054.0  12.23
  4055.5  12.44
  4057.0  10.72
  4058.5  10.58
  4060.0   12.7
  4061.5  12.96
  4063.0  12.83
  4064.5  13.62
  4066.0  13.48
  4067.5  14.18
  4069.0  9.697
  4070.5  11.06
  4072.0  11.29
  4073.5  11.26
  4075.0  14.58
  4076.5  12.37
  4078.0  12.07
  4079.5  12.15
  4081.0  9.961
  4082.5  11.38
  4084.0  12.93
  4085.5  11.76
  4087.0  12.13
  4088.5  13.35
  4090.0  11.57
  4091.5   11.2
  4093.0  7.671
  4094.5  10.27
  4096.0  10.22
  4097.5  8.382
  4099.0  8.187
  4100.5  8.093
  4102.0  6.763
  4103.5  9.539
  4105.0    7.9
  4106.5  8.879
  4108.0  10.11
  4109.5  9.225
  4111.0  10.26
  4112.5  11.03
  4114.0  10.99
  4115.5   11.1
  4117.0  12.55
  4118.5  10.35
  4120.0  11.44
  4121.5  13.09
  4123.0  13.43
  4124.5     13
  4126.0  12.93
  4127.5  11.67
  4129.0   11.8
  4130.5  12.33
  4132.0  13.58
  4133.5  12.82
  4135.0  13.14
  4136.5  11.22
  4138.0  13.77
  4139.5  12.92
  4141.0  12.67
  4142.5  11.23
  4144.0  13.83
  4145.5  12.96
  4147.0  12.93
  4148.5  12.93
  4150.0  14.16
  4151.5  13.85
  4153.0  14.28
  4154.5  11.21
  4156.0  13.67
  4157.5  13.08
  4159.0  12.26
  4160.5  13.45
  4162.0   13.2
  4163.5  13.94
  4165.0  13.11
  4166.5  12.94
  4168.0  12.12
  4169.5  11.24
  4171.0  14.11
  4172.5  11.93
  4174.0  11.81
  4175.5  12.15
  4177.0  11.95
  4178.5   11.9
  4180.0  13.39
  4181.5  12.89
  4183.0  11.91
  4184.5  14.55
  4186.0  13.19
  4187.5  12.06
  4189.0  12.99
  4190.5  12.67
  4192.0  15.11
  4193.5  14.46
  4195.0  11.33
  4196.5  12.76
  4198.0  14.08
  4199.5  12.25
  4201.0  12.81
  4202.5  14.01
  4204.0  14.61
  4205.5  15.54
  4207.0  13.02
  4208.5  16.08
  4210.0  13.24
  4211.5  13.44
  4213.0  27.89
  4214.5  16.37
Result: 7.3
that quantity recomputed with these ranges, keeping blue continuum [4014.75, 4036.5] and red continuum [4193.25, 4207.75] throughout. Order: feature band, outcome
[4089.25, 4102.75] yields 4.6 angstroms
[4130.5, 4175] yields 2.4 angstroms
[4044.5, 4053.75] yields 0.5 angstroms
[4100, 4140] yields 7.3 angstroms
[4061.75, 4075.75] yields 1.5 angstroms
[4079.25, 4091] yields 1.7 angstroms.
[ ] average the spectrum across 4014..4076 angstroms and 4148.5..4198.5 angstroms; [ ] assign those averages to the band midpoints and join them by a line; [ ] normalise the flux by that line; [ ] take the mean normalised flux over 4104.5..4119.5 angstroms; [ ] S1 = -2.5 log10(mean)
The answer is 0.262 mag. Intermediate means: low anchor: 13.3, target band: 10.3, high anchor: 13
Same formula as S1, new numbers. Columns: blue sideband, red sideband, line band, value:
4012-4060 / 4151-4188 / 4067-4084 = 0.13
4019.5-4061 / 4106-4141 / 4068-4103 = 0.16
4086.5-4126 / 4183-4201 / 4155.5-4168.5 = -0.08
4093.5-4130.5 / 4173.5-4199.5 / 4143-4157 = -0.14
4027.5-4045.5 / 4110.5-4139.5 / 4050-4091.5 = 0.07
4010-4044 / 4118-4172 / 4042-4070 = 0.08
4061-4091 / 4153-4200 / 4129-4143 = 0.00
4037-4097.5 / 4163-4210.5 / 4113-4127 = 0.05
